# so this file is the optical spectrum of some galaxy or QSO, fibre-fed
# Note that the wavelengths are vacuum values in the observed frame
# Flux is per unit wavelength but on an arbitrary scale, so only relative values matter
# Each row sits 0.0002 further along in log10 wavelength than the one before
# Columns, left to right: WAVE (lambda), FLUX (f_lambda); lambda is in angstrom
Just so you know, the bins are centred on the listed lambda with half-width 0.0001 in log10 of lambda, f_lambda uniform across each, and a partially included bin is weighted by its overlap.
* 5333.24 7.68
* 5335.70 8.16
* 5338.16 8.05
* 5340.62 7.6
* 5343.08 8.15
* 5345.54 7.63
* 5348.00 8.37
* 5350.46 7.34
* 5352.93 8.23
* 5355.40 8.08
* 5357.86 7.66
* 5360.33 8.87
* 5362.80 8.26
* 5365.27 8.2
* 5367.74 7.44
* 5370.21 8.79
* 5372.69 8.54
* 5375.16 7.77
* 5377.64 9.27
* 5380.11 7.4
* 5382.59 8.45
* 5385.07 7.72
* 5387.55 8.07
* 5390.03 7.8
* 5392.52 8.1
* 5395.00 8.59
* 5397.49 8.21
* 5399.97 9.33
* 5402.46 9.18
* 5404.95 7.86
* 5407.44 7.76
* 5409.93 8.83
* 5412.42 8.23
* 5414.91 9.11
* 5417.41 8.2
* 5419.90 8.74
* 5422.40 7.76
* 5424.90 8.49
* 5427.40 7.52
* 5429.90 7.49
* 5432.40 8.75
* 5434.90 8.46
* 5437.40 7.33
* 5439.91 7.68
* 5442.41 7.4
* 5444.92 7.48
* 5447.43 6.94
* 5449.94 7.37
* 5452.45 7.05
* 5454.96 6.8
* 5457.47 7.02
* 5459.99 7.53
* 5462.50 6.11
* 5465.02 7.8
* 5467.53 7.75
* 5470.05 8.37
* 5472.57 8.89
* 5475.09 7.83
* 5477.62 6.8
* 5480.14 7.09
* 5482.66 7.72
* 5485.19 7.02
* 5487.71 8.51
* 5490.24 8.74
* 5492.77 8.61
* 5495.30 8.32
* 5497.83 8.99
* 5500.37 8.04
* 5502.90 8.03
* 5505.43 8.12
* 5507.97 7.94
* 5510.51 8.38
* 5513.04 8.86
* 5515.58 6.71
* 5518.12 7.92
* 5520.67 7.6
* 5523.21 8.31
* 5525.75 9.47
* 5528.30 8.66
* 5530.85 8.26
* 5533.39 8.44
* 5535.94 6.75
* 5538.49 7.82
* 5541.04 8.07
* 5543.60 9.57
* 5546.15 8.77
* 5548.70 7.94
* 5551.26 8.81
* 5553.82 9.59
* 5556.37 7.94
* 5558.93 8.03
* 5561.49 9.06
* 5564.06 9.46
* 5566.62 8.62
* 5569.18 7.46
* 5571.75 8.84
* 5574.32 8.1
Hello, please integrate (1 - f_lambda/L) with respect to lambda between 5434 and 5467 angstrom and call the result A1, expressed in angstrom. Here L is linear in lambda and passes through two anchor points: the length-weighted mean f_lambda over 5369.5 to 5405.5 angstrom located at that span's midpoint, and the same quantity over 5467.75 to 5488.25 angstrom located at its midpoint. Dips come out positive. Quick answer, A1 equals 2.6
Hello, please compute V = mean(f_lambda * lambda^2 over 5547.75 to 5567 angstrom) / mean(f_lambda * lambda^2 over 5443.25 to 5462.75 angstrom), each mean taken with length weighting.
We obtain 1.3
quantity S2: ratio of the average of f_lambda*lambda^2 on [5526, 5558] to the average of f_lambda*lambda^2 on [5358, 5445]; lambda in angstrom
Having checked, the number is 1.1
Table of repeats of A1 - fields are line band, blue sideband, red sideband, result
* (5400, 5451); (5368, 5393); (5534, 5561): 0.9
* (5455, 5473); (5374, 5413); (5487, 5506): 1.8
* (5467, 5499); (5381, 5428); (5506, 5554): 0.9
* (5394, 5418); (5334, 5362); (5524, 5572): -1.1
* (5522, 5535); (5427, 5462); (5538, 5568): -0.3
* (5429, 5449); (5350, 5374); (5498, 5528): 1.2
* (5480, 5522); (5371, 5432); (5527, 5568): 1.8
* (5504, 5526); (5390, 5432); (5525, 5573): 1.0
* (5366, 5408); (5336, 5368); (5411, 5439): -0.8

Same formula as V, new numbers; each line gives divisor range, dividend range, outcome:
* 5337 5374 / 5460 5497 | 1.01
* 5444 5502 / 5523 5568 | 1.14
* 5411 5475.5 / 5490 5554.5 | 1.10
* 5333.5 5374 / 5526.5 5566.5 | 1.13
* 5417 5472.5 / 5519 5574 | 1.14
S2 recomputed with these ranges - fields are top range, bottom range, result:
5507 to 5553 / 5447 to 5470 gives 1.17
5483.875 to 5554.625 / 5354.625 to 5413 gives 1.05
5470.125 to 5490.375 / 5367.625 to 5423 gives 0.97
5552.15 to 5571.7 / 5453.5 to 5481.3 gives 1.20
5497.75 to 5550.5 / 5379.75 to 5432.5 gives 1.04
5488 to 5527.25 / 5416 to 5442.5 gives 1.06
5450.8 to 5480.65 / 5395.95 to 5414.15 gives 0.89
